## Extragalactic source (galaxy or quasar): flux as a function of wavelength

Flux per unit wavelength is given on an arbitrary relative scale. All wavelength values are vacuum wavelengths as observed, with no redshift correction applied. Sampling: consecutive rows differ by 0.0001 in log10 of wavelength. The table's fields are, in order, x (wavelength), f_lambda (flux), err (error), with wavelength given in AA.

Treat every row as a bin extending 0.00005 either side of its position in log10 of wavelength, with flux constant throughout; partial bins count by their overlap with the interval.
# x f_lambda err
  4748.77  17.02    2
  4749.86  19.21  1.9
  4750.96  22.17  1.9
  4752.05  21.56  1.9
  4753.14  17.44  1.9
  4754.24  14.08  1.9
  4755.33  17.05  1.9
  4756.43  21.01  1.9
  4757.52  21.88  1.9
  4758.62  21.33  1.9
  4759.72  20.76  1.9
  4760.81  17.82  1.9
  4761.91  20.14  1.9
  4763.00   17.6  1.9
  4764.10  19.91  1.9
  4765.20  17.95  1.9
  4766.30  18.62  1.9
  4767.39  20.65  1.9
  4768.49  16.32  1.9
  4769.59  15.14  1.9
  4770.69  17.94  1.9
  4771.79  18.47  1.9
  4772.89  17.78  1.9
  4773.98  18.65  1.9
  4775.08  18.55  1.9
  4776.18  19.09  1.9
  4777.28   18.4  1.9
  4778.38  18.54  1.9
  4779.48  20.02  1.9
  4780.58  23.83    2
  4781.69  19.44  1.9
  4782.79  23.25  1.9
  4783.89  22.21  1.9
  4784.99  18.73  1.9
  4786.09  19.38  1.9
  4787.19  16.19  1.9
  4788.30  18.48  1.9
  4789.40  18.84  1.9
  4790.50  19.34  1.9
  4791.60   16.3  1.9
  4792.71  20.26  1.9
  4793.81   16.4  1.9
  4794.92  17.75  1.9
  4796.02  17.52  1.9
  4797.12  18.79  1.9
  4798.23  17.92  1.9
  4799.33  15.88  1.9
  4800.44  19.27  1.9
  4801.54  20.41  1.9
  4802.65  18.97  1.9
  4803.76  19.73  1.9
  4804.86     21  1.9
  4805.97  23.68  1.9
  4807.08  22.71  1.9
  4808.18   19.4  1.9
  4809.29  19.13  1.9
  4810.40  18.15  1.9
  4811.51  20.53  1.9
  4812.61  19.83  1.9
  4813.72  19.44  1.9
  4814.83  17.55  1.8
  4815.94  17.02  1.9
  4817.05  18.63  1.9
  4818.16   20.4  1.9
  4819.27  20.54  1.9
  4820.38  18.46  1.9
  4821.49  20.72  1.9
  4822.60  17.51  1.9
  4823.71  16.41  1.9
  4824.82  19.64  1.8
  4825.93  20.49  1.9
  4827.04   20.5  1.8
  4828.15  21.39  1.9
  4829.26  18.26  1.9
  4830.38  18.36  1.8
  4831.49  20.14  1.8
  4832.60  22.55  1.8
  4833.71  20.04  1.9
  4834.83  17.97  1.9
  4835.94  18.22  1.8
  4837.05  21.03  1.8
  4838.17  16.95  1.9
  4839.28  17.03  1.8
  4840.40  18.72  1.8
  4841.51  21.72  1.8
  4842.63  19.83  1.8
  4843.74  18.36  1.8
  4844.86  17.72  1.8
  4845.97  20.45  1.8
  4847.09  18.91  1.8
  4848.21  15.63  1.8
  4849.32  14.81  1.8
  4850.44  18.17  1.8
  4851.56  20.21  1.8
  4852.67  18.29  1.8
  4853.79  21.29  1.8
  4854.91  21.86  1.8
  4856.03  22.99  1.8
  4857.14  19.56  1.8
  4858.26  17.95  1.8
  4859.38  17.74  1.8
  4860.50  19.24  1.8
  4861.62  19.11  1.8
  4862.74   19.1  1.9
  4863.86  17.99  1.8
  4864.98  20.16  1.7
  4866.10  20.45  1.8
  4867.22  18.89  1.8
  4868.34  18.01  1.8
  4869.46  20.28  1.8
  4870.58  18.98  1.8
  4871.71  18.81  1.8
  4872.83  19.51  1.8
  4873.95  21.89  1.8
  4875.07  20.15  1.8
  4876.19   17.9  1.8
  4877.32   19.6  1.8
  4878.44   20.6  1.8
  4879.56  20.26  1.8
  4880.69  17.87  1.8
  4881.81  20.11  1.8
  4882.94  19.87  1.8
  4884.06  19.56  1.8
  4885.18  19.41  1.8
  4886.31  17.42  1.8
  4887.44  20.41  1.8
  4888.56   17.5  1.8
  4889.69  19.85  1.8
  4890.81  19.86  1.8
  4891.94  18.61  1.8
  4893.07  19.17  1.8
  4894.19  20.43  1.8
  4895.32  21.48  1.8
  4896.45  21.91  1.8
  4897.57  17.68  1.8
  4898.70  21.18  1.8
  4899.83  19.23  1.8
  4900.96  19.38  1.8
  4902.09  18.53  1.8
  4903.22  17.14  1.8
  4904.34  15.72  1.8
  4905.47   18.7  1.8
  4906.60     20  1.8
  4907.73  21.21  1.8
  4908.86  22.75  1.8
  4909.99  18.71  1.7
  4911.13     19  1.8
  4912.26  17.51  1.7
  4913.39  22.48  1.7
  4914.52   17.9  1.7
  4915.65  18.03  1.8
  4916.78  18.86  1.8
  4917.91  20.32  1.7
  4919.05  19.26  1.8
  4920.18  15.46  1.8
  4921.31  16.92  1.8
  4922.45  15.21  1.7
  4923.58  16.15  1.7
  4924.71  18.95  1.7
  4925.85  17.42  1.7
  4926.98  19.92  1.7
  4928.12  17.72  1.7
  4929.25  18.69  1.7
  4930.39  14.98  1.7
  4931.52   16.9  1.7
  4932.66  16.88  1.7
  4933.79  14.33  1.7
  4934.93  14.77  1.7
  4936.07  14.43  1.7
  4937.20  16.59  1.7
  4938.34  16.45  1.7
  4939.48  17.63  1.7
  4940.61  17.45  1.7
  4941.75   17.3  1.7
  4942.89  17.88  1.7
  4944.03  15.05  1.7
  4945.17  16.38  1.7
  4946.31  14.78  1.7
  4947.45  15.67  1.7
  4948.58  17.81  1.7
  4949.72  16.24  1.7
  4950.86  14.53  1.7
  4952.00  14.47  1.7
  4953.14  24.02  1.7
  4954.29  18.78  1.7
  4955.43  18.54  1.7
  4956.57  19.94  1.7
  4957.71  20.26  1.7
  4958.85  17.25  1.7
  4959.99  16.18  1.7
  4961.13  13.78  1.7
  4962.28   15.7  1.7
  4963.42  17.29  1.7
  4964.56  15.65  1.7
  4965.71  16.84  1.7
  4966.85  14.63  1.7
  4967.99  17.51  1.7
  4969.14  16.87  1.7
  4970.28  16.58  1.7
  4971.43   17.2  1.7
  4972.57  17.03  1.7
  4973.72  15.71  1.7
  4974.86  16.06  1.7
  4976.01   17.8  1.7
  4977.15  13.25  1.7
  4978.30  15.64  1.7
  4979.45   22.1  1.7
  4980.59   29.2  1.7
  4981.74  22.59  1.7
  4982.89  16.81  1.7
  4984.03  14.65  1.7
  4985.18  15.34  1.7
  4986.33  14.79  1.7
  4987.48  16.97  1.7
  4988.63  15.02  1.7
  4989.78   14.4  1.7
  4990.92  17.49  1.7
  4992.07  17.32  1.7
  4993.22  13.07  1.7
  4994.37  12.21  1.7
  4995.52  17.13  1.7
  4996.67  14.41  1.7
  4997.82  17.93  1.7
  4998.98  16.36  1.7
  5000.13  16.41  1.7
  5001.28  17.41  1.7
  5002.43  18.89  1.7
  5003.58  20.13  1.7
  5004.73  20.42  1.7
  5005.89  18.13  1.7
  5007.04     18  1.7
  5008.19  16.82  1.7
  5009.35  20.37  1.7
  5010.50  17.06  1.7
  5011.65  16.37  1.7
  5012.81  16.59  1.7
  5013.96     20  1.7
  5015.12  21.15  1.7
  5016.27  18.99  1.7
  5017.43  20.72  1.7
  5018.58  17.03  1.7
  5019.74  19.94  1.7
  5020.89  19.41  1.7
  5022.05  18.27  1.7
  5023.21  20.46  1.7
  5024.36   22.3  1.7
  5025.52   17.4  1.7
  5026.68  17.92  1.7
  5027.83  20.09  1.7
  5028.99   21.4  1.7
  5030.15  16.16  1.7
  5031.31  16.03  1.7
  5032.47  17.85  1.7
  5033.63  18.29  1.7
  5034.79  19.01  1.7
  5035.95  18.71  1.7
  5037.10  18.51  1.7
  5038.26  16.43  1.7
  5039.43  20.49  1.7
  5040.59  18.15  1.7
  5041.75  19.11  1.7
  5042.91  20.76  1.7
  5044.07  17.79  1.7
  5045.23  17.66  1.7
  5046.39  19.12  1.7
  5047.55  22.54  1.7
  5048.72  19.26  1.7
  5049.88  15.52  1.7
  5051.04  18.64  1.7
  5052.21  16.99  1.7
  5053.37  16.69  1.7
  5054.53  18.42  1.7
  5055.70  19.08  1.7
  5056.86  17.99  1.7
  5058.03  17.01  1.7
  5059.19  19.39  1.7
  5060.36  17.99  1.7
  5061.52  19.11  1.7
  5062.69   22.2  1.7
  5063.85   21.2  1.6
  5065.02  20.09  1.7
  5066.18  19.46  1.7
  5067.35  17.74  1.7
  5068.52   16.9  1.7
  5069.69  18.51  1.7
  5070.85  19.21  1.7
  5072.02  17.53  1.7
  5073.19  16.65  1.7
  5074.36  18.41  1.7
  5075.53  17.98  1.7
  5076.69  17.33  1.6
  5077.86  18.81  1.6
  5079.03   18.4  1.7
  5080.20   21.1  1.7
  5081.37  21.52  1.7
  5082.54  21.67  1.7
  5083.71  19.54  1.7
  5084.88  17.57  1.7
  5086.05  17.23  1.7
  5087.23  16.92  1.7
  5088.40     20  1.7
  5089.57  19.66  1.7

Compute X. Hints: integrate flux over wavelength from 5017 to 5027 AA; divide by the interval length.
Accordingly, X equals 19.3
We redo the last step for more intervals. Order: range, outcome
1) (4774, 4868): 19.2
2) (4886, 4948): 18.1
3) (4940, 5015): 17.2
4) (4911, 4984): 17.4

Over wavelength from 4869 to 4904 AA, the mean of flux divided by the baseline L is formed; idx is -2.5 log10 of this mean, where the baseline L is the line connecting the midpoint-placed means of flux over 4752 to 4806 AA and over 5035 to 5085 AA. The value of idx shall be -0.03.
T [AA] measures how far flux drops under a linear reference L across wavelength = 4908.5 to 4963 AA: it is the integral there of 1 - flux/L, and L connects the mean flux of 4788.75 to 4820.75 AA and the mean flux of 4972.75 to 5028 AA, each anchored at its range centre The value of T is 2.5 AA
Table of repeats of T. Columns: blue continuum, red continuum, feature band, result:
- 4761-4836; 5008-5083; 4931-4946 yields 2.10 AA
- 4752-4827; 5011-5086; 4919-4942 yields 2.61 AA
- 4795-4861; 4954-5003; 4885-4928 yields -2.09 AA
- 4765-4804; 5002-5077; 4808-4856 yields -1.09 AA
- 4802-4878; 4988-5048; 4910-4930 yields 0.65 AA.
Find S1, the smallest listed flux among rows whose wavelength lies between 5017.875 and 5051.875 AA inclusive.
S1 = 15.52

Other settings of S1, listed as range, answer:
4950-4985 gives 13.25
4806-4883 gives 14.81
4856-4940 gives 14.33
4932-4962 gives 13.78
